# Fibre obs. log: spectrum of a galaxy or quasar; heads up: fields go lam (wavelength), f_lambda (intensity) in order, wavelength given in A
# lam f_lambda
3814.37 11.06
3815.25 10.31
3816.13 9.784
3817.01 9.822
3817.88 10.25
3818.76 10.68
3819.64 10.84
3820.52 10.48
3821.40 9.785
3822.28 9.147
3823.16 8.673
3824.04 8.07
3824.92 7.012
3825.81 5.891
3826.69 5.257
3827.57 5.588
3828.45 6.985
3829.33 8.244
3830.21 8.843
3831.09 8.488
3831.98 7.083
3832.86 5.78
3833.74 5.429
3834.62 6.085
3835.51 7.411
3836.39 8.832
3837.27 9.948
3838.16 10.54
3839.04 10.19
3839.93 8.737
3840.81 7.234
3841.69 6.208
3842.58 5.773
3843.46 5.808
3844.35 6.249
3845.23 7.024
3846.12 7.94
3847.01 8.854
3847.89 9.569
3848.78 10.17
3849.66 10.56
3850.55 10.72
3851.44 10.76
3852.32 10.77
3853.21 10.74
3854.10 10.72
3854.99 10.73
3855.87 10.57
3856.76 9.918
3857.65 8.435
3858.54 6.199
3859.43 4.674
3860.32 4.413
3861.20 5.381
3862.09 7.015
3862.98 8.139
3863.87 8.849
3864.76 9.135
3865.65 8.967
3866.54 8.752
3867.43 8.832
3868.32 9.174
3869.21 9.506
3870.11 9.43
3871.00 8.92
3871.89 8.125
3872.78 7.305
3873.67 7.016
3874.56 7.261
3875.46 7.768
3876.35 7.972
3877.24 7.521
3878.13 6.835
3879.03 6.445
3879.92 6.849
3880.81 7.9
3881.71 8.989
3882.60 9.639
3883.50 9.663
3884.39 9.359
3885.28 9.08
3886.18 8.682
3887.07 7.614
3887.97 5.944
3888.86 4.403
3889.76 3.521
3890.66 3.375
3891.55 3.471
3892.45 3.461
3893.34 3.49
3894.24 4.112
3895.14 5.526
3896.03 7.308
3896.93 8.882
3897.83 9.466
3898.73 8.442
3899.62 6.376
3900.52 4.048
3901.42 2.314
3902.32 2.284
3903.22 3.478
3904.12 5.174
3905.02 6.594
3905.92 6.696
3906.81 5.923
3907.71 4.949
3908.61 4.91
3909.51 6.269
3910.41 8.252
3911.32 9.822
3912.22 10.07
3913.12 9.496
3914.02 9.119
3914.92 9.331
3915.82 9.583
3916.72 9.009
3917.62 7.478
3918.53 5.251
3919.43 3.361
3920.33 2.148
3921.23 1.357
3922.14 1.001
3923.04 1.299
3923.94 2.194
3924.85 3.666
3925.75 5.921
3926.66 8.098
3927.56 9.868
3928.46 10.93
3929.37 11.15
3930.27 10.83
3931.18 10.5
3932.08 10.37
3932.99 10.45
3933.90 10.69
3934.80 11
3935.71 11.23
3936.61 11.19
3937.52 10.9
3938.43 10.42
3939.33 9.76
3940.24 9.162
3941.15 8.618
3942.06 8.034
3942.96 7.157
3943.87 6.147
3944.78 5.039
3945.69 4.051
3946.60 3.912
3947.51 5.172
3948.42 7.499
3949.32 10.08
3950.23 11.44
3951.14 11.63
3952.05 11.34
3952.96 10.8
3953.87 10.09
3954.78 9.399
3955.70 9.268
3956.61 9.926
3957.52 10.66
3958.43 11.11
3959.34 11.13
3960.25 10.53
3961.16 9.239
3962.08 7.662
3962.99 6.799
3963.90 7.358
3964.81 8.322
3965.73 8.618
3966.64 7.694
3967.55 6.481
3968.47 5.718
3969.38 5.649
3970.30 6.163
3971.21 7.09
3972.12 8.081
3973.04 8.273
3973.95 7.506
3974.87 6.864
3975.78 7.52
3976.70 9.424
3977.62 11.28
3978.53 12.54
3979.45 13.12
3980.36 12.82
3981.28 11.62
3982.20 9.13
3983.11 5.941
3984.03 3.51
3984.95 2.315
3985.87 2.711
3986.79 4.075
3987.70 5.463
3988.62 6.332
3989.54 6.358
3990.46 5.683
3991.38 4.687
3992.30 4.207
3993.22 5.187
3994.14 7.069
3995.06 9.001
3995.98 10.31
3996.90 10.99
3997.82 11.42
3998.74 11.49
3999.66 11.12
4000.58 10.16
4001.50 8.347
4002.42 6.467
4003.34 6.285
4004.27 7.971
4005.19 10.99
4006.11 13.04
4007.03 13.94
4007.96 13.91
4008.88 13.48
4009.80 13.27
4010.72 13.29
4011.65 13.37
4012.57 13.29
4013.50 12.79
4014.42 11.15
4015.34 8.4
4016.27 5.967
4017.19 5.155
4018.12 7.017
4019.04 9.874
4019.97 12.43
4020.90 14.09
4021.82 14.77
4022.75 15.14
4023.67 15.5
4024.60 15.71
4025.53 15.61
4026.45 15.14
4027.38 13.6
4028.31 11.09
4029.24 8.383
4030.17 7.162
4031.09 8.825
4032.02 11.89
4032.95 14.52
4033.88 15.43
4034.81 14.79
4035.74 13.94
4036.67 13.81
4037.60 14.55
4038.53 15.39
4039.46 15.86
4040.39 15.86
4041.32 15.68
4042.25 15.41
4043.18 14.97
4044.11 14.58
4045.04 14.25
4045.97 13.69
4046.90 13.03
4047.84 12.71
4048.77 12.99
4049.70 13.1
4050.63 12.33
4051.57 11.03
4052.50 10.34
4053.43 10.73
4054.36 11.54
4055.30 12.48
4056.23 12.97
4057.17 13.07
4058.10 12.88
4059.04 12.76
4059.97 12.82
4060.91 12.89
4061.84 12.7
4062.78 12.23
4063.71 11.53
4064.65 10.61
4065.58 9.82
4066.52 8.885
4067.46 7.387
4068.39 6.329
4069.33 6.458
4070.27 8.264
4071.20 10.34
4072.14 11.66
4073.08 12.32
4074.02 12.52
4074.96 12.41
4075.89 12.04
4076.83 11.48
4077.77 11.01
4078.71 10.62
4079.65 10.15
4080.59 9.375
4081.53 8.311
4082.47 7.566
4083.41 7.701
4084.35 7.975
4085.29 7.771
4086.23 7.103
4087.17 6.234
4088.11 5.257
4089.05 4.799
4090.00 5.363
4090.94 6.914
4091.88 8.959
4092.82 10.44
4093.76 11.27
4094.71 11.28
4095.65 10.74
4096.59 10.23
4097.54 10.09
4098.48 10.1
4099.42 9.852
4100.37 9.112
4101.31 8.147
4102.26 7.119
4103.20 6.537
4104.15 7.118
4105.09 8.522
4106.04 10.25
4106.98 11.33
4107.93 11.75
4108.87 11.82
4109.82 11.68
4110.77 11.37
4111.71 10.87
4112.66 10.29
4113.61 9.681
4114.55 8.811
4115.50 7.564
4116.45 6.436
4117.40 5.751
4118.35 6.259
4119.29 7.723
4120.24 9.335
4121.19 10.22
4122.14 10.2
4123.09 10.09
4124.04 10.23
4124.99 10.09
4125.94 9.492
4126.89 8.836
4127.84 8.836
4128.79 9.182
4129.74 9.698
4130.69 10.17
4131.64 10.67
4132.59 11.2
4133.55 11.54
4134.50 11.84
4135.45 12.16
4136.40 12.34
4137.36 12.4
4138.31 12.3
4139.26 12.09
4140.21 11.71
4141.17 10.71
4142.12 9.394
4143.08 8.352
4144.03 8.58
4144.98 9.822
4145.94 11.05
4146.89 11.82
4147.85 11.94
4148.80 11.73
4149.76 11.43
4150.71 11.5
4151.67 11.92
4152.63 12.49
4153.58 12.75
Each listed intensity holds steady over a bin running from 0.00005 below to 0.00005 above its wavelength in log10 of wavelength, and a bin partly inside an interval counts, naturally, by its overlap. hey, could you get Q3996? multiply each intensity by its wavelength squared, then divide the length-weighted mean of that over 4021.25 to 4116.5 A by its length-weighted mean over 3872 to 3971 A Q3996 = 1.6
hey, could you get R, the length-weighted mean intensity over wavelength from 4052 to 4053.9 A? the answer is 10.6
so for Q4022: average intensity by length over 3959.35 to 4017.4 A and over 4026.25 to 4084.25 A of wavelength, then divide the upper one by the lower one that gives 1.4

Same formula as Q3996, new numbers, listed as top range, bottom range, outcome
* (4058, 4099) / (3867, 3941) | 1.45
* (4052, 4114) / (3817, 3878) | 1.35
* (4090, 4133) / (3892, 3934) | 1.58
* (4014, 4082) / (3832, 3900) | 1.69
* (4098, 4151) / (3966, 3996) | 1.48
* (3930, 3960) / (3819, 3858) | 1.17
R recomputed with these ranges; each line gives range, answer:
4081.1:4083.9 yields 7.85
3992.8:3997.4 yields 8.57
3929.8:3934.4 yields 10.6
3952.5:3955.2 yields 10.1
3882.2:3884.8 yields 9.55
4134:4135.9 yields 12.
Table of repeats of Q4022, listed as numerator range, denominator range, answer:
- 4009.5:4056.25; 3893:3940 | 1.77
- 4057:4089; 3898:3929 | 1.63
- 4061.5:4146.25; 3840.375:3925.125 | 1.36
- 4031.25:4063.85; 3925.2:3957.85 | 1.45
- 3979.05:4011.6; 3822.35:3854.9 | 1.08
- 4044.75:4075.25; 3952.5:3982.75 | 1.27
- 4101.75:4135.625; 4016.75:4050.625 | 0.72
